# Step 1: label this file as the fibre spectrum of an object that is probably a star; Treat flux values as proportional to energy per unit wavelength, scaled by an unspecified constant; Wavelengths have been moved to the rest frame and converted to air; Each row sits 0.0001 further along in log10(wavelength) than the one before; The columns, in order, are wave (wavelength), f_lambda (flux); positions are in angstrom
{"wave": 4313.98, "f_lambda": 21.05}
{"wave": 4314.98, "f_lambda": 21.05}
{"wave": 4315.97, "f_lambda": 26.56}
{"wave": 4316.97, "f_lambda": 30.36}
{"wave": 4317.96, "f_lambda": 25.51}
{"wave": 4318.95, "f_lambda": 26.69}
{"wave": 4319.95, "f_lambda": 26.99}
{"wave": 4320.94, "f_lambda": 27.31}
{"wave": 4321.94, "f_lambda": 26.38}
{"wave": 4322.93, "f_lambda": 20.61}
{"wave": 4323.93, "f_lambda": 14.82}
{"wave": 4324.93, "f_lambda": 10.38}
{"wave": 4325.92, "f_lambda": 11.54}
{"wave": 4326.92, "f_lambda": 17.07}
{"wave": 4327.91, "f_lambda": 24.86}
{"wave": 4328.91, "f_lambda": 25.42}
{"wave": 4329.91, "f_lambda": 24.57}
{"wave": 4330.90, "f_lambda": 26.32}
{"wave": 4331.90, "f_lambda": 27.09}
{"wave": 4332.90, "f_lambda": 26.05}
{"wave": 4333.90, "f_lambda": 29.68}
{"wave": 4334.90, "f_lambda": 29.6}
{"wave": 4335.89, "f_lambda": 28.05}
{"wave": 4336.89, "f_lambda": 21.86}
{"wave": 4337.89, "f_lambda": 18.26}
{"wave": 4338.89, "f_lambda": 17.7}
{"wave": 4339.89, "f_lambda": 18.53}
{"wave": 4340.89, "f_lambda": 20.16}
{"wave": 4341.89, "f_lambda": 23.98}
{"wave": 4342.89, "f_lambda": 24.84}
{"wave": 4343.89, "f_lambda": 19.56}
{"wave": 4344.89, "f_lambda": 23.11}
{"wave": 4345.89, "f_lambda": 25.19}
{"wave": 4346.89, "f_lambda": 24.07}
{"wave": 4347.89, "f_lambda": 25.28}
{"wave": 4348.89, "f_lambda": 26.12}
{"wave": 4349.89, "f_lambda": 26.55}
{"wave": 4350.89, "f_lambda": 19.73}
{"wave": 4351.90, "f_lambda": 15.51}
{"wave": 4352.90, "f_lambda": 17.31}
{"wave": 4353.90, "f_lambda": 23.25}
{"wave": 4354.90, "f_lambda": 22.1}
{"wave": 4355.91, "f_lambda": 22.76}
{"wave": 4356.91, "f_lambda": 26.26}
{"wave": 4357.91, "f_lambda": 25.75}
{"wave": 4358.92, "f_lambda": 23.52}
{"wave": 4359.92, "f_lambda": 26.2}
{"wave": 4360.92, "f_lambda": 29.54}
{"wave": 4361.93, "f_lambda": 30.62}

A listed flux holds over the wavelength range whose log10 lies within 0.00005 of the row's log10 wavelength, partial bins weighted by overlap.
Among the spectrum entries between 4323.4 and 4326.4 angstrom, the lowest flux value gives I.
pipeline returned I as 10.38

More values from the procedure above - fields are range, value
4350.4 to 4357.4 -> 15.51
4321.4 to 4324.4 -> 14.82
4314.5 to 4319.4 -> 21.05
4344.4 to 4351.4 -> 19.73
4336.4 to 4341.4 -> 17.7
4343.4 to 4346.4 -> 19.56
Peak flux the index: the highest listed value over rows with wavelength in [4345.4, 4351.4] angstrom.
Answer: 26.55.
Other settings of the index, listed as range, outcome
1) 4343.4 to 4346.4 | 25.19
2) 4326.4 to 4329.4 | 25.42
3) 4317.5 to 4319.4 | 26.69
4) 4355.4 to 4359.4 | 26.26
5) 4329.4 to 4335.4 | 29.68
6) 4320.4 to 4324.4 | 27.31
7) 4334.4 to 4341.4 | 29.6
